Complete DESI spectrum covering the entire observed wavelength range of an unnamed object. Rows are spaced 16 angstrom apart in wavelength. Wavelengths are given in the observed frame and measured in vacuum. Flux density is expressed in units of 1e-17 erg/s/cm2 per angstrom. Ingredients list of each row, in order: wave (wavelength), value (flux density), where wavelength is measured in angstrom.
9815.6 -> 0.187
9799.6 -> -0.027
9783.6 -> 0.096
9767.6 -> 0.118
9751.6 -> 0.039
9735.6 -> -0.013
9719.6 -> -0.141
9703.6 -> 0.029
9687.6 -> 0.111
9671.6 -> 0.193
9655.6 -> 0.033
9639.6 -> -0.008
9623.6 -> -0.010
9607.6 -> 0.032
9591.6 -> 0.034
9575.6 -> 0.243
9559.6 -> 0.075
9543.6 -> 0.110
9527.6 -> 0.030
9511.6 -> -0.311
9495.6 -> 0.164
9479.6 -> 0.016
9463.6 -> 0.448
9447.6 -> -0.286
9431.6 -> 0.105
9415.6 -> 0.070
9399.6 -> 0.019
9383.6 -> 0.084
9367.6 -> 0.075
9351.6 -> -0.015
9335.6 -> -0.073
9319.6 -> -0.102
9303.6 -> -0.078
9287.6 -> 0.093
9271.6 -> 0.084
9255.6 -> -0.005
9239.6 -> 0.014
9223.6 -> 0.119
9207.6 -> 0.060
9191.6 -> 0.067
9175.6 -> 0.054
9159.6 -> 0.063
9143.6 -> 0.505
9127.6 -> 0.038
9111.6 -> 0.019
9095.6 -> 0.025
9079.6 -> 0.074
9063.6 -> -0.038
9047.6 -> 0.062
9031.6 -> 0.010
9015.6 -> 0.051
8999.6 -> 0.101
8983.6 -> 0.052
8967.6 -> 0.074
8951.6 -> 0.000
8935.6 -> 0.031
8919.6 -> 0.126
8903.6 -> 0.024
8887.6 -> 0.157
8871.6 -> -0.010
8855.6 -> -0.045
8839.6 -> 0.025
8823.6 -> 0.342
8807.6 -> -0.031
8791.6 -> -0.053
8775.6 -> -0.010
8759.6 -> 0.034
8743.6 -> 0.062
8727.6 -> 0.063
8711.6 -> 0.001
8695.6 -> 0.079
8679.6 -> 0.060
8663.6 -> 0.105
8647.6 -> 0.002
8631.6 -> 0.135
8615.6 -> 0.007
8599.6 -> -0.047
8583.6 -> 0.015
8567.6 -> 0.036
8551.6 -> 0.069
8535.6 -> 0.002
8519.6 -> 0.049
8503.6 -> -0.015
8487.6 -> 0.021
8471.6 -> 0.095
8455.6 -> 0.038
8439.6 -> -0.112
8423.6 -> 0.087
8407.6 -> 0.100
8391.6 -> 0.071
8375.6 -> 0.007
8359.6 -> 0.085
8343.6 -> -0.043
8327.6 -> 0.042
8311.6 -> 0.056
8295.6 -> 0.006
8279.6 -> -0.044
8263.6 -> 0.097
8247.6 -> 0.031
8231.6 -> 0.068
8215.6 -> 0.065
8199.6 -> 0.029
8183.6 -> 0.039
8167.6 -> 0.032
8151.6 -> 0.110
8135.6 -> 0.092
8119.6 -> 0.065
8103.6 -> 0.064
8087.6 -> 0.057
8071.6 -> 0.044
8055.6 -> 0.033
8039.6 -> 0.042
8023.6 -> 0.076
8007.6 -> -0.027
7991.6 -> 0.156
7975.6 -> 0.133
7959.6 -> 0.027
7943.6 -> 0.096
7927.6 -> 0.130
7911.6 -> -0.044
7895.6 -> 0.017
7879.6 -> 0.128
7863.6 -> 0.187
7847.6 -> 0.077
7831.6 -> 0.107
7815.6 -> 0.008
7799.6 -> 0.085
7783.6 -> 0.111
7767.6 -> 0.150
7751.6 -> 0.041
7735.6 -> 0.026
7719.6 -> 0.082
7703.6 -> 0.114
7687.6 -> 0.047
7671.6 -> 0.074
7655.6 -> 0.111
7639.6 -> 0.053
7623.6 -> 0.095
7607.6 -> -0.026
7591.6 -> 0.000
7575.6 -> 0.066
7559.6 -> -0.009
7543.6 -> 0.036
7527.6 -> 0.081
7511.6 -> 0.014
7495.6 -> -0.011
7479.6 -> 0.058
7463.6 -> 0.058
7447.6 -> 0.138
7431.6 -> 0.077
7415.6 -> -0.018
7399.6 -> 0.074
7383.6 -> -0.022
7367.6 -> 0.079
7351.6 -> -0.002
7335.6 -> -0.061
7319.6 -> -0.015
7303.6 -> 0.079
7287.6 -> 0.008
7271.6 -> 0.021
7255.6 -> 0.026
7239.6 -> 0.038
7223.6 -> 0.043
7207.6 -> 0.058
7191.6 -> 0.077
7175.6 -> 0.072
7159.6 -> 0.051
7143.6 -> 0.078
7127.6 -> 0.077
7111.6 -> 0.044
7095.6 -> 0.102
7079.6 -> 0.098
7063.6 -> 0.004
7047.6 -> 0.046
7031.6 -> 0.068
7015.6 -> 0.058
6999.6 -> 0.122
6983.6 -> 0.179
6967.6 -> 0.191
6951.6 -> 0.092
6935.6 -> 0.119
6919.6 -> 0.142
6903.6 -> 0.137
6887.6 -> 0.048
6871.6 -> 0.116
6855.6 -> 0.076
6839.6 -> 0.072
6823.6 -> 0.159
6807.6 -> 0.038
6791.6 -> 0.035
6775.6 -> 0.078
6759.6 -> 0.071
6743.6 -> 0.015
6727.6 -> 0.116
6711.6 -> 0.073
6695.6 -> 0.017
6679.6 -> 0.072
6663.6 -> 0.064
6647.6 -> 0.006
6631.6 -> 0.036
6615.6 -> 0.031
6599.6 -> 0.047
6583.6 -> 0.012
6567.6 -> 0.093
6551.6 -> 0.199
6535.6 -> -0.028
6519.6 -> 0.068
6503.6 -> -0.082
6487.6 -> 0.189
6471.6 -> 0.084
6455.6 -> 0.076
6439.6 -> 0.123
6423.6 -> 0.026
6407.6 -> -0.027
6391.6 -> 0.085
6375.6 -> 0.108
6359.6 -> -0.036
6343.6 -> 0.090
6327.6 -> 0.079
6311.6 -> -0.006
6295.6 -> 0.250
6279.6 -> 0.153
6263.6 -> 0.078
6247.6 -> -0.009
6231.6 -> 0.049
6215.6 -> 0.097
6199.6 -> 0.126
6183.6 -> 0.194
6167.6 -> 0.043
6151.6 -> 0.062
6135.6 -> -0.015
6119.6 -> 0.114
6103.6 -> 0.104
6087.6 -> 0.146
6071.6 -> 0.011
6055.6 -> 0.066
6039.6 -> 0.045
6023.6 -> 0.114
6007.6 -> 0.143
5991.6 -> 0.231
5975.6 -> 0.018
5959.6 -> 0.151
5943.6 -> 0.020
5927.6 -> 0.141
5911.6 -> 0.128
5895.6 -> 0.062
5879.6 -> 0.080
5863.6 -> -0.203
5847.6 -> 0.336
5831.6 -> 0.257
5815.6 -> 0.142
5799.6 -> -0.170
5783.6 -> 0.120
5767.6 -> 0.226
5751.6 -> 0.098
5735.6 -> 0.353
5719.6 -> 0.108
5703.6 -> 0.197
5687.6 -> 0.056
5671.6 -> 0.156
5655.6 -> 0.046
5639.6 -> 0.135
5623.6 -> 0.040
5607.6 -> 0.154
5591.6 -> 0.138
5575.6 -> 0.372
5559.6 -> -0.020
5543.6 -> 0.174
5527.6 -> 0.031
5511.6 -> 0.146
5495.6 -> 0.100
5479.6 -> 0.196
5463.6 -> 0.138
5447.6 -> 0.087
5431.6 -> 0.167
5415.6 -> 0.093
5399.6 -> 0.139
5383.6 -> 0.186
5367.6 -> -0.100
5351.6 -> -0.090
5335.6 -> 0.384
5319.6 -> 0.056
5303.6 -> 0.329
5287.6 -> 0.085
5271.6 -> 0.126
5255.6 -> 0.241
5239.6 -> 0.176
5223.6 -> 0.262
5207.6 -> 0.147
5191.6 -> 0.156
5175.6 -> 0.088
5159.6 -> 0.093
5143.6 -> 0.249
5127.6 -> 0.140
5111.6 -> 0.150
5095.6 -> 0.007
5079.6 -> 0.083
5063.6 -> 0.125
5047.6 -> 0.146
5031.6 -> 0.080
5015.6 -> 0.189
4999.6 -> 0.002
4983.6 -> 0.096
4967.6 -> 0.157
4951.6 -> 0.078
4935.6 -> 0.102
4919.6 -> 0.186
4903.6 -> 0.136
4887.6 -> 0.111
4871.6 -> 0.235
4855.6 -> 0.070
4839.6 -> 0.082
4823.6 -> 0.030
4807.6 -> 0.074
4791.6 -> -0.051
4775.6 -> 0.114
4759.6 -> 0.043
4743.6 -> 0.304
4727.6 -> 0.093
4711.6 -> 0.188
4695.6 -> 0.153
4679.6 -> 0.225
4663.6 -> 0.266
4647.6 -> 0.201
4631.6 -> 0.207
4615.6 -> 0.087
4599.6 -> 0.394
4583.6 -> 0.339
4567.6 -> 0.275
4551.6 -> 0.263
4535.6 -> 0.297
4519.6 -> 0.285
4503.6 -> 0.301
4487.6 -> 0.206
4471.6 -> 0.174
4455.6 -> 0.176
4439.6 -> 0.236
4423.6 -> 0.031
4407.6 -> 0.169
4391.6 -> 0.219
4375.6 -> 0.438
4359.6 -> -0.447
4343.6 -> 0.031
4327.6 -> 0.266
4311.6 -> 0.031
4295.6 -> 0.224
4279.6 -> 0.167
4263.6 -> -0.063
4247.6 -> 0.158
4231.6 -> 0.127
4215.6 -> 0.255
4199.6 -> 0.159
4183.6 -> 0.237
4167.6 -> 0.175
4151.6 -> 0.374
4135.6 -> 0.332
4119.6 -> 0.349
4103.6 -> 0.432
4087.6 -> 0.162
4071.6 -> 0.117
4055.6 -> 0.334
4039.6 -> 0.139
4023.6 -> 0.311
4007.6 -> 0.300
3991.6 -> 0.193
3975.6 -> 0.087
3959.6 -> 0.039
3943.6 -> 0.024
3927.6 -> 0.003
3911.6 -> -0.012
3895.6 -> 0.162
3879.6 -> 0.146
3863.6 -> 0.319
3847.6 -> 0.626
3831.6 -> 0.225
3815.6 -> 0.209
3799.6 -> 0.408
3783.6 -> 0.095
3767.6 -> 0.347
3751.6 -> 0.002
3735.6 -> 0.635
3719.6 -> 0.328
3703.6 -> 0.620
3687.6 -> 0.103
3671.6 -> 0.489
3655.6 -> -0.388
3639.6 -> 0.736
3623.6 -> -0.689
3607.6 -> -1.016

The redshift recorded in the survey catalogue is 1.45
